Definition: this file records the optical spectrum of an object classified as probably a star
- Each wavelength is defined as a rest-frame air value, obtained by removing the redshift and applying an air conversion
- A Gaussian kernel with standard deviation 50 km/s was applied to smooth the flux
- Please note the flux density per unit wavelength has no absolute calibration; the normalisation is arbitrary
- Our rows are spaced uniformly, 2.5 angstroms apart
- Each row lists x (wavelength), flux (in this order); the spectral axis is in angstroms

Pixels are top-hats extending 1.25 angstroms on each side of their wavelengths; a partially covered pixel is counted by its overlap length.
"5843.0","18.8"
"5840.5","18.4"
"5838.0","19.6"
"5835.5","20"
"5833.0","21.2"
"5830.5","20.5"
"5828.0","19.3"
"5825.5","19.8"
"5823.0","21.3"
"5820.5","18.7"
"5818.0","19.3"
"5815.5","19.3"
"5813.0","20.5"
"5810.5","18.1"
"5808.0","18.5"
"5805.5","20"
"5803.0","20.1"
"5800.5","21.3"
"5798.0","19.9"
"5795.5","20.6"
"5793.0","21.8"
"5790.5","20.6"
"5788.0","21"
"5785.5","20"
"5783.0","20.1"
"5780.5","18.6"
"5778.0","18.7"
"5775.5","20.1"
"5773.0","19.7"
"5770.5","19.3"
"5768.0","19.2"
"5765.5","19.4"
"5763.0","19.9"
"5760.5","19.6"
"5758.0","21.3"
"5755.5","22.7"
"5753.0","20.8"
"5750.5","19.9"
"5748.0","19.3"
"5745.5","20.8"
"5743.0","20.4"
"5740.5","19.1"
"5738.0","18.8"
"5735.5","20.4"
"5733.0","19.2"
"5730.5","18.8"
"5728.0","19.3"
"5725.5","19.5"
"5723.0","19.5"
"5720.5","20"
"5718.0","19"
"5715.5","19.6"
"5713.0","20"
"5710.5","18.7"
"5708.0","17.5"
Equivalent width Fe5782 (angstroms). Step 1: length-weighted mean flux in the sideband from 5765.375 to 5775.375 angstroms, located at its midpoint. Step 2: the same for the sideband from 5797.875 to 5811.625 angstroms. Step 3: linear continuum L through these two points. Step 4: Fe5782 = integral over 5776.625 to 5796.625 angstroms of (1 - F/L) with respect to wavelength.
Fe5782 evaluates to -0.6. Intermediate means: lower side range 19.5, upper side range 19.6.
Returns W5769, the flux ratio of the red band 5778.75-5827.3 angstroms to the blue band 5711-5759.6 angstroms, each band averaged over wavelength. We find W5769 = 1.0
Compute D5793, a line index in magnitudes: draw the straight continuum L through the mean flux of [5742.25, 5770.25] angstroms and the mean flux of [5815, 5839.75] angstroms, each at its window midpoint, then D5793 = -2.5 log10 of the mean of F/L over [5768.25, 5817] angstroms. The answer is 0.01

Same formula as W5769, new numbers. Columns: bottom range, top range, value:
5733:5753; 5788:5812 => 1.02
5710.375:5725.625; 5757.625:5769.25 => 1.01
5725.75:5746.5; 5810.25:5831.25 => 1.01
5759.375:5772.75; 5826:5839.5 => 1.03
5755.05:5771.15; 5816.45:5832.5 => 0.99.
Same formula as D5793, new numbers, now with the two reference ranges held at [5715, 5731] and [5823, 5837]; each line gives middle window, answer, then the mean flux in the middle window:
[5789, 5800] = -0.04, 20.8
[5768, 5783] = 0.03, 19.3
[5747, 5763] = -0.05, 20.6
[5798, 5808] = -0.01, 20.1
